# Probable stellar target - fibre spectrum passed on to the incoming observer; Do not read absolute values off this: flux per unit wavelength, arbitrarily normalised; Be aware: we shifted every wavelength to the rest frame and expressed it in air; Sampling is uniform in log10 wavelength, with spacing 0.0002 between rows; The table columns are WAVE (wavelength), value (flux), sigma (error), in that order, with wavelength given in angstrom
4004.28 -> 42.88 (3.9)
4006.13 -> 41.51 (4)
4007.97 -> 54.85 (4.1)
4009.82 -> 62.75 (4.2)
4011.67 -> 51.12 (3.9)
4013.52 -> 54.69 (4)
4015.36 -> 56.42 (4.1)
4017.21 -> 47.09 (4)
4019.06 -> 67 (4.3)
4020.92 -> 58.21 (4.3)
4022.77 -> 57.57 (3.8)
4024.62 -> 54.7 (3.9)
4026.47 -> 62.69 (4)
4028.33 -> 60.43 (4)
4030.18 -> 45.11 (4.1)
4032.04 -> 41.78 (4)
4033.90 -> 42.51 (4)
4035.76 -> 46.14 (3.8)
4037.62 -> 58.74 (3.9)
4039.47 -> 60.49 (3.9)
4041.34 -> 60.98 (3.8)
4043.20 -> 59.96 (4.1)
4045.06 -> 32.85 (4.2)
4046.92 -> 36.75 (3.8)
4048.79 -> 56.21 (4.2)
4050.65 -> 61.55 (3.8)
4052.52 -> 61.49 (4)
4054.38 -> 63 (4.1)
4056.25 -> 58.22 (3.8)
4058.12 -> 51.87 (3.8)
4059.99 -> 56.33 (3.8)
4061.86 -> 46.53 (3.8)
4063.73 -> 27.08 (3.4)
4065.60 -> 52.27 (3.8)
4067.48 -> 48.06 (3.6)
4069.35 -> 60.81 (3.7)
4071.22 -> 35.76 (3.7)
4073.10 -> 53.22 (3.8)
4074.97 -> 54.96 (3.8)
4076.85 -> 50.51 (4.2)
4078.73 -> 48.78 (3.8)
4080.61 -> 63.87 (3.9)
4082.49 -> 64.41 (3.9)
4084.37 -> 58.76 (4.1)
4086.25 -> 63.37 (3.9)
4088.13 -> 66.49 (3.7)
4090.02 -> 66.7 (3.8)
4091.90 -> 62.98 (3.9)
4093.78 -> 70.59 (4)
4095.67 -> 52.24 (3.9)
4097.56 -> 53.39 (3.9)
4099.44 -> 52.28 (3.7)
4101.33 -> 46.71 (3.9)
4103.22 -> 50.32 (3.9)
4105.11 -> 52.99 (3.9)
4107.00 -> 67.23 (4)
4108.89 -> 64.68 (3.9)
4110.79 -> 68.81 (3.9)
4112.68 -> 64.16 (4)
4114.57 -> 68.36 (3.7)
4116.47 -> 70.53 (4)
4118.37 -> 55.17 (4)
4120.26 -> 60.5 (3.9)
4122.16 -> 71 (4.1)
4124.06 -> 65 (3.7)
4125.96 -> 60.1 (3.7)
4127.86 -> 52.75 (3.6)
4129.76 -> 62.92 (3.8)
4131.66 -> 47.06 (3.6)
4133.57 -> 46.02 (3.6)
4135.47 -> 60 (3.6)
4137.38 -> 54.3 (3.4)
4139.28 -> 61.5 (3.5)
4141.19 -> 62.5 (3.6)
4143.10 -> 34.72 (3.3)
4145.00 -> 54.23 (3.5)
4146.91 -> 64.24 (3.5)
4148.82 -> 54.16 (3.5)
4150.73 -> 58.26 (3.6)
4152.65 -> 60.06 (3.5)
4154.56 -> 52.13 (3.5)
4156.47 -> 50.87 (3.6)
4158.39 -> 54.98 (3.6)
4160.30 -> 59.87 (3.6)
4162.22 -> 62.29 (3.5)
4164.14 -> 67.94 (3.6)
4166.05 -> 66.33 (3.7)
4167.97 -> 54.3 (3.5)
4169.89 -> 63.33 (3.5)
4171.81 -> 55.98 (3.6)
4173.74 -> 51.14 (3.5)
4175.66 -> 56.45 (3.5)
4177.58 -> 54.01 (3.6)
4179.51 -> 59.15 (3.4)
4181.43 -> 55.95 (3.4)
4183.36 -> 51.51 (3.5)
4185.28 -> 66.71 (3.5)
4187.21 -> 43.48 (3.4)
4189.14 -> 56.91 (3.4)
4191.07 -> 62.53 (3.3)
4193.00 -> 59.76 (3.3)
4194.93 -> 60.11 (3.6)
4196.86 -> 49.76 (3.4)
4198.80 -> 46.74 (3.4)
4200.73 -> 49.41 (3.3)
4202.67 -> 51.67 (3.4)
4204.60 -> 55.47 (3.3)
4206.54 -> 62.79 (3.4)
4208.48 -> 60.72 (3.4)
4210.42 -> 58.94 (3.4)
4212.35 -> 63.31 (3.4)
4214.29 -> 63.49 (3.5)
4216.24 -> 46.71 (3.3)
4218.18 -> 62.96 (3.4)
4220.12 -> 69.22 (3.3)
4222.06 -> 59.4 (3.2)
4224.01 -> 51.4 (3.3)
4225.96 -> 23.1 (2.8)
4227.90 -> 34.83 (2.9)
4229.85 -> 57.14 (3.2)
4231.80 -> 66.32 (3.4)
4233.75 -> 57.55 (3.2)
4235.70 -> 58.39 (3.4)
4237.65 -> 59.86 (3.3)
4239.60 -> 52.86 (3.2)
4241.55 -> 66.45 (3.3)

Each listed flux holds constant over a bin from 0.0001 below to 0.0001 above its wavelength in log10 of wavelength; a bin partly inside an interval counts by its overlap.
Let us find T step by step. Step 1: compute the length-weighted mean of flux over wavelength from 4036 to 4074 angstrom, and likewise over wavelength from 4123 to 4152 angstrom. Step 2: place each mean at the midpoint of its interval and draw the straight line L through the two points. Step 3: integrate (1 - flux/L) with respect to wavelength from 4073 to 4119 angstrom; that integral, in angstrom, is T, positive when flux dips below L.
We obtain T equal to -4.98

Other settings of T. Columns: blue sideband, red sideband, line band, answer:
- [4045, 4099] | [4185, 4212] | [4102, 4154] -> -3.30 angstrom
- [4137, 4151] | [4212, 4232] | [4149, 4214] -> -3.03 angstrom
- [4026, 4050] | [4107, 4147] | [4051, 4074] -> 0.79 angstrom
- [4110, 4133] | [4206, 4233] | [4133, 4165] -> 1.94 angstrom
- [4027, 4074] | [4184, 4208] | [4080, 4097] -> -3.48 angstrom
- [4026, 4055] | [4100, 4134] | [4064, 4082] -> 1.43 angstrom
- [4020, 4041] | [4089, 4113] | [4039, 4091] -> 2.03 angstrom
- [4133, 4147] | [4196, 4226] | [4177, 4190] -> -0.06 angstrom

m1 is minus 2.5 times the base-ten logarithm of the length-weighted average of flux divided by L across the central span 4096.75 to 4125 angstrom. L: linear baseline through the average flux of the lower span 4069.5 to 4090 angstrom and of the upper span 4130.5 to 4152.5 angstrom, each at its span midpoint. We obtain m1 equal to -0.10 mag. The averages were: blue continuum 56.7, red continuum 54.6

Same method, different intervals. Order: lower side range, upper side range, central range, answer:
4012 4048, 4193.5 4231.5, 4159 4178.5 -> -0.10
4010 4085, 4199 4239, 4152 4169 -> -0.08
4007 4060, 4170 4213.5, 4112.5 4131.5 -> -0.13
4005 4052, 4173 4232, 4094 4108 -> -0.01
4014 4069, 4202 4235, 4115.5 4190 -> -0.05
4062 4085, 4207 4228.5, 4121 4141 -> -0.11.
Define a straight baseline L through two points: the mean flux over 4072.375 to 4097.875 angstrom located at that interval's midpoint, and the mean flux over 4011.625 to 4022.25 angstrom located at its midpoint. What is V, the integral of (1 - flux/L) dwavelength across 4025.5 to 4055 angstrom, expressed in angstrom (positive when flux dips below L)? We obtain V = 2.2 angstrom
